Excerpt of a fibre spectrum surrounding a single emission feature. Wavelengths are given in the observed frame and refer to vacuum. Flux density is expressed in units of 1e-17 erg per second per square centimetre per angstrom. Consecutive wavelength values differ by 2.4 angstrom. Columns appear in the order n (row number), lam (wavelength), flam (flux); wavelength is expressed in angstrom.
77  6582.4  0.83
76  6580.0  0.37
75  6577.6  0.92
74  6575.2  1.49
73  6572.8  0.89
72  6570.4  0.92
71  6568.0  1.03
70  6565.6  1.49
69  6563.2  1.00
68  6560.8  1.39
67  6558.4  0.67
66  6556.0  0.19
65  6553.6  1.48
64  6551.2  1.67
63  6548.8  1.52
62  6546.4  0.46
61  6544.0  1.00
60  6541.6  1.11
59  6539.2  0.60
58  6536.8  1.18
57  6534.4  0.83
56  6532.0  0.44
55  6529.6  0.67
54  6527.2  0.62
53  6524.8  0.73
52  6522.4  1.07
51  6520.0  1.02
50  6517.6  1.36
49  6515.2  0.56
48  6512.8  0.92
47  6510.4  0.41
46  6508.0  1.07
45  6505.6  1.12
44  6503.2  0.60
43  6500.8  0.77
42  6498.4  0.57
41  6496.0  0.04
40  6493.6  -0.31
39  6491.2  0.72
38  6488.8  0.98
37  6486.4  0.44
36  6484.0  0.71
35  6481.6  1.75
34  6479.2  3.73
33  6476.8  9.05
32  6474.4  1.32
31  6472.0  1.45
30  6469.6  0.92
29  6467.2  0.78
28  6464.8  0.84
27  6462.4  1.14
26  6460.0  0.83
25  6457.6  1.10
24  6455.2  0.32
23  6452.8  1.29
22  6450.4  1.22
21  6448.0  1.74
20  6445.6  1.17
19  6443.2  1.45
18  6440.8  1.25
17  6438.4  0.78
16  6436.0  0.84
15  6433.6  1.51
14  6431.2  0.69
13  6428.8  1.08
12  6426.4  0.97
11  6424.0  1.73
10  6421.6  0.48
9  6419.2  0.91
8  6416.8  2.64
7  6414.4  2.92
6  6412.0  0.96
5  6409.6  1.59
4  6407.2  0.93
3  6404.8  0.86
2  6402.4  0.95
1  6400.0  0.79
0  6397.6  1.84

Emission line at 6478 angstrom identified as [O III]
